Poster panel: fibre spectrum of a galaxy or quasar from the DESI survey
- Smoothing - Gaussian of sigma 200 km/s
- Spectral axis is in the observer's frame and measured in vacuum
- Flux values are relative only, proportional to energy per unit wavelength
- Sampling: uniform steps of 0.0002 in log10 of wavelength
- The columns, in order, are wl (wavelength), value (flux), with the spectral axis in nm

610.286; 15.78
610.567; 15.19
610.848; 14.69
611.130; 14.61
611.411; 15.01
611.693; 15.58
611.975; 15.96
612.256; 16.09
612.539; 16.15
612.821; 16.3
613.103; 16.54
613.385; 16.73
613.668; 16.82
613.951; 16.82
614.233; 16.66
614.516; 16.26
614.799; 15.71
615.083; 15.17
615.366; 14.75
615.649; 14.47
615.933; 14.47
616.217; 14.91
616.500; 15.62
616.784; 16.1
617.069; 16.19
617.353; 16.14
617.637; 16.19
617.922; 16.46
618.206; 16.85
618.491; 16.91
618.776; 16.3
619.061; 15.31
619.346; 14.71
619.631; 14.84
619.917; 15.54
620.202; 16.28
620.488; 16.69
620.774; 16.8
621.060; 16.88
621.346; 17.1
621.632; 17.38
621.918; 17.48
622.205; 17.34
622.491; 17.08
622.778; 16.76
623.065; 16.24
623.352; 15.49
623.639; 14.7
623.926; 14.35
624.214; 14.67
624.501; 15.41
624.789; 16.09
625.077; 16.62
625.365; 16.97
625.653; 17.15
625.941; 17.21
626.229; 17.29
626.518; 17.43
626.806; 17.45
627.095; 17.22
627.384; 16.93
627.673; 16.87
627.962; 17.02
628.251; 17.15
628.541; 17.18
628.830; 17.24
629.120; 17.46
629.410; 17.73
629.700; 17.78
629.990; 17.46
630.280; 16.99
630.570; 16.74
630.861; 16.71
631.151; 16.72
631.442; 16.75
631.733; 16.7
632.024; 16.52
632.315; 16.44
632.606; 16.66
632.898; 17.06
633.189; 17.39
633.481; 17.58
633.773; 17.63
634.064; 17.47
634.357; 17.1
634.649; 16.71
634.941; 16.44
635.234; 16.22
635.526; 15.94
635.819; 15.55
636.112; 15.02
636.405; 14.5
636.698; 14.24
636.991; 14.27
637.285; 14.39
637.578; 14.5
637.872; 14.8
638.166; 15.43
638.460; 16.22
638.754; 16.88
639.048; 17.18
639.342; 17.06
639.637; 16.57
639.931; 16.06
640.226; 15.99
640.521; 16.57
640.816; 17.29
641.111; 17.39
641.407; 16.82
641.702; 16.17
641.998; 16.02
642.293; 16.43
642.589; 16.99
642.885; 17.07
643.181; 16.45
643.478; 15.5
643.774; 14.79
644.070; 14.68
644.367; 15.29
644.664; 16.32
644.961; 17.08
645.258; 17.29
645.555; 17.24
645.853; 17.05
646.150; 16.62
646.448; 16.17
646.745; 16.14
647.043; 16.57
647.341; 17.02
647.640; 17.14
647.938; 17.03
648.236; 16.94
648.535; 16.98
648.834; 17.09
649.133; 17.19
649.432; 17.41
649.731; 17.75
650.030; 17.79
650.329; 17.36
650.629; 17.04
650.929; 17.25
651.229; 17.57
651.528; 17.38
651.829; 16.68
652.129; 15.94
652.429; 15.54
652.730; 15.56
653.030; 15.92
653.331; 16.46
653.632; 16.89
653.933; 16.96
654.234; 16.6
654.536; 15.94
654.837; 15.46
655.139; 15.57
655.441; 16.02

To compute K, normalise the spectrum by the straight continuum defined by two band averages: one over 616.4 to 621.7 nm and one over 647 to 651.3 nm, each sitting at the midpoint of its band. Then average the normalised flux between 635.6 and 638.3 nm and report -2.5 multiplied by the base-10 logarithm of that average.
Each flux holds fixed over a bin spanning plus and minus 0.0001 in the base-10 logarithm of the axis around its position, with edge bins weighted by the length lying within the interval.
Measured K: 0.14 mag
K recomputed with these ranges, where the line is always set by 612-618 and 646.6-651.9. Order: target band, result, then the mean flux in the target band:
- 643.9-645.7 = 0.04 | 16.3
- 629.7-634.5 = -0.03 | 17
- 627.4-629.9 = -0.06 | 17.3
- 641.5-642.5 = 0.04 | 16.3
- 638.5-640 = 0.00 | 16.8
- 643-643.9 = 0.09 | 15.7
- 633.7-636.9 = 0.04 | 16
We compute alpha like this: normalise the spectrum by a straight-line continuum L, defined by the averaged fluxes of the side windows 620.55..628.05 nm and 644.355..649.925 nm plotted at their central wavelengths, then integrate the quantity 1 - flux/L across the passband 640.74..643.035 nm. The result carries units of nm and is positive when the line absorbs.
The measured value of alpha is 0.01 nm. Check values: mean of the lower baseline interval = 16.6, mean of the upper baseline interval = 16.9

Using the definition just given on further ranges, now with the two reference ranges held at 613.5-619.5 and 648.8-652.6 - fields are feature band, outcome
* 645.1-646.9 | 0.016 nm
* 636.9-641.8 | 0.162 nm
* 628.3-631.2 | -0.159 nm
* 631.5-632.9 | -0.020 nm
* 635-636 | 0.037 nm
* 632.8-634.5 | -0.095 nm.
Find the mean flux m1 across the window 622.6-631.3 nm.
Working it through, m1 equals 16.7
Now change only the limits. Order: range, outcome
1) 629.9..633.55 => 16.9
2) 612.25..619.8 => 15.9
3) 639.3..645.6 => 16.4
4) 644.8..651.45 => 17.1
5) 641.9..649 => 16.5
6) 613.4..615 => 16.4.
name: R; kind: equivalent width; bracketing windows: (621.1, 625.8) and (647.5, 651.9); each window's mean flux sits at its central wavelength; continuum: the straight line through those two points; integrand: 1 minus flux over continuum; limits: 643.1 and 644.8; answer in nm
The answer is 0.158 nm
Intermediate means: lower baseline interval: 16.3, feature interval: 15.5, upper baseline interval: 17.3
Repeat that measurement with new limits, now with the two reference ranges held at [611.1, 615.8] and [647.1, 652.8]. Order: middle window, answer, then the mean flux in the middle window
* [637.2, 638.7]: 0.13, 15.2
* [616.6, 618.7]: -0.05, 16.4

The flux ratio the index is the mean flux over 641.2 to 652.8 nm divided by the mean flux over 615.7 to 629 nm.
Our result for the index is 1.02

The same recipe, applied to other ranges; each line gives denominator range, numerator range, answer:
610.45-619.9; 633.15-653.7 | 1.04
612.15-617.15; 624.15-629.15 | 1.06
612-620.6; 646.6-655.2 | 1.05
